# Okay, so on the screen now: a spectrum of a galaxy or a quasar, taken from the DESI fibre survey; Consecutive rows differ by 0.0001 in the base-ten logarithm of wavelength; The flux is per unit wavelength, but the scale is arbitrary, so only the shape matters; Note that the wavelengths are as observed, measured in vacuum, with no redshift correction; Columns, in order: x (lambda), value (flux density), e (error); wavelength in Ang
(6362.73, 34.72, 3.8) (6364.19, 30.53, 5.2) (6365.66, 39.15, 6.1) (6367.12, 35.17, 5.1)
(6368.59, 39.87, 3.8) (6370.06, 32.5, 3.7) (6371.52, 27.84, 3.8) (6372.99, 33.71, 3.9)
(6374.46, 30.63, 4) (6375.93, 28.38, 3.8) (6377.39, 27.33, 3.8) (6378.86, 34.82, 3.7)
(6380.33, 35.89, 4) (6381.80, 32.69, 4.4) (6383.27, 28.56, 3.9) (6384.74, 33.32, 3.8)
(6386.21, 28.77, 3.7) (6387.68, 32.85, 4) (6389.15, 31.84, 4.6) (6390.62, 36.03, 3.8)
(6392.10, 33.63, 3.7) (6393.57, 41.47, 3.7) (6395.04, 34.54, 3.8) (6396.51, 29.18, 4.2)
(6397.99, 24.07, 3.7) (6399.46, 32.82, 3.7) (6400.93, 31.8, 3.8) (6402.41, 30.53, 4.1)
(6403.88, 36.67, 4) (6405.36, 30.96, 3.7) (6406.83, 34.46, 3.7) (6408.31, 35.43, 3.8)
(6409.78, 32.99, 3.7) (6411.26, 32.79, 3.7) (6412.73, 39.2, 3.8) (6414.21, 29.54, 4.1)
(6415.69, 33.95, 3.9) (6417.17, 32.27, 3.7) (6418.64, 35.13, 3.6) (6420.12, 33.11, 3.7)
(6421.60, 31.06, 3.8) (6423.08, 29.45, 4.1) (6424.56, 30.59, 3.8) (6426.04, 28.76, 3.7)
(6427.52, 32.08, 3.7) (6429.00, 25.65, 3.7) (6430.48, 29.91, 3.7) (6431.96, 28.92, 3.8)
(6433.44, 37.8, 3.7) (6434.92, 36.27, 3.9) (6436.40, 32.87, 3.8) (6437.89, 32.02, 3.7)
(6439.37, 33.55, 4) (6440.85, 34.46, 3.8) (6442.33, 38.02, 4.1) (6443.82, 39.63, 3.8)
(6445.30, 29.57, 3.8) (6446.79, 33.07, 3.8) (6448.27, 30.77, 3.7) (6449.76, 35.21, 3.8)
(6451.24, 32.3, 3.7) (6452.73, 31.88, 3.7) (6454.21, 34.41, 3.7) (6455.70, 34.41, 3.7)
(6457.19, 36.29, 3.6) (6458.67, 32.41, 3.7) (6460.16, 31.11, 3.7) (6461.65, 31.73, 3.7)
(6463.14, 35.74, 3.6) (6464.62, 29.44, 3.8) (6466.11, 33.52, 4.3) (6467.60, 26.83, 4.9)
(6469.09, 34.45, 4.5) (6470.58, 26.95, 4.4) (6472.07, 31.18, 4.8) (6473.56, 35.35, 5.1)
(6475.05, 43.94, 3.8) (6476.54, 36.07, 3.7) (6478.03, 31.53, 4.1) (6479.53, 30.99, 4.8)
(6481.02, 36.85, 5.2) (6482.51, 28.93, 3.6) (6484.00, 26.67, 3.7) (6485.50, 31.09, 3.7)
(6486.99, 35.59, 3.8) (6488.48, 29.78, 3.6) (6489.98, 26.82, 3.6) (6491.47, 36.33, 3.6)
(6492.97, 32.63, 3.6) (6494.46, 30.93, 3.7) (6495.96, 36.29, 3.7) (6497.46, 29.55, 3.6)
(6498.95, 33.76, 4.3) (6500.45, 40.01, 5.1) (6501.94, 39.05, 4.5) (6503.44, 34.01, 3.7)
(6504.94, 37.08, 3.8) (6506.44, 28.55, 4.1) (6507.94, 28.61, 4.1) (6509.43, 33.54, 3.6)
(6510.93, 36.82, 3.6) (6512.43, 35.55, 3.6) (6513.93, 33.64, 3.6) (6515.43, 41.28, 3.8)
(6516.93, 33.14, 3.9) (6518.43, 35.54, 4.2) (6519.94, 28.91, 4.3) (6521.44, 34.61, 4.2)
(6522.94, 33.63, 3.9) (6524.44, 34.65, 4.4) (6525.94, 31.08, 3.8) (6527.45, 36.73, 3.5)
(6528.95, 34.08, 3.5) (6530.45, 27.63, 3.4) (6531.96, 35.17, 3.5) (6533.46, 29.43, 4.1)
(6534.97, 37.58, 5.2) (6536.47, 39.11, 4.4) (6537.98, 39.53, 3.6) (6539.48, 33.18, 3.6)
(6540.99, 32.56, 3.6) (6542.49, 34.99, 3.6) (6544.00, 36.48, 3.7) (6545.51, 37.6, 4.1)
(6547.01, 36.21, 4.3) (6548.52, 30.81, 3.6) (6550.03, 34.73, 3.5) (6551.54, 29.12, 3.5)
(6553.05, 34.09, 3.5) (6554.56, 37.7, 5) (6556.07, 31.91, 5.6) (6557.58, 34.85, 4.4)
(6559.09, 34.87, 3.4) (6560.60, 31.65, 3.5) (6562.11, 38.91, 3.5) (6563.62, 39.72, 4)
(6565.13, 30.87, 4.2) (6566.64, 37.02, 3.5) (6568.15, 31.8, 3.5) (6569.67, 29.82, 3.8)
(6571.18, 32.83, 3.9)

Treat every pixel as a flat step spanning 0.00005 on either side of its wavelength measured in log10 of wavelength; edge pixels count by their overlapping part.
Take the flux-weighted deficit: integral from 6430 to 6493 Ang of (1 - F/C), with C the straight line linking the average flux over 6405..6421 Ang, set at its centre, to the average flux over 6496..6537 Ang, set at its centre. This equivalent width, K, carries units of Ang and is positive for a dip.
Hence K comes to 1.7 Ang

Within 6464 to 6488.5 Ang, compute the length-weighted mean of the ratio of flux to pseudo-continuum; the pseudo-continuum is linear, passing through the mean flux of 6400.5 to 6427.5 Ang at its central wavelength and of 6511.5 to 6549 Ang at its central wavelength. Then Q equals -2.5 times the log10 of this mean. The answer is 0.04 mag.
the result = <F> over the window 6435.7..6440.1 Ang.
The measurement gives 32.8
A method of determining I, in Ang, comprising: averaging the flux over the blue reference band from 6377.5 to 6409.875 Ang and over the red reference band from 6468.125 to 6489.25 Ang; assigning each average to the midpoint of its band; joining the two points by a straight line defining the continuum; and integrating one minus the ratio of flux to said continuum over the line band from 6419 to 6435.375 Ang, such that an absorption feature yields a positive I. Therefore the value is 0.8 Ang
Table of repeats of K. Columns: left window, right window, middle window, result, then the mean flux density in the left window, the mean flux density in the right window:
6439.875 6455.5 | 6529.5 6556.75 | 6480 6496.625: 1.0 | 33.9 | 34.3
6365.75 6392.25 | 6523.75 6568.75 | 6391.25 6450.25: 0.3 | 32.6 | 34.5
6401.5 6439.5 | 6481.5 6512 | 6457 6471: 0.4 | 32.5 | 32.9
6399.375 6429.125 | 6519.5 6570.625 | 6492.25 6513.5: -0.3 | 32.5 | 34.2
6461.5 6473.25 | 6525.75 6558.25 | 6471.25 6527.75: -1.8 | 31.4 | 34.3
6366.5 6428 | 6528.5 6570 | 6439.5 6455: -0.4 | 32.5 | 34.4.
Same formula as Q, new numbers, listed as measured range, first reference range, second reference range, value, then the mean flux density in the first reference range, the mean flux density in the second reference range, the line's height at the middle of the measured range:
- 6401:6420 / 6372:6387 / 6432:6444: -0.010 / 31.4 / 35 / 33.3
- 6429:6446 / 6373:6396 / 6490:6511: -0.012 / 32.7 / 33.8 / 33.2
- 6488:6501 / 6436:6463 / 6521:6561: 0.035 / 33.6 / 34.2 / 33.9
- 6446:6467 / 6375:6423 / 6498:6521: 0.022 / 32.6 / 34.6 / 33.7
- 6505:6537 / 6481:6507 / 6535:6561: 0.001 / 32.9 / 34.8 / 33.9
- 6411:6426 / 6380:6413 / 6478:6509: 0.012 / 32.9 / 32.7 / 32.9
